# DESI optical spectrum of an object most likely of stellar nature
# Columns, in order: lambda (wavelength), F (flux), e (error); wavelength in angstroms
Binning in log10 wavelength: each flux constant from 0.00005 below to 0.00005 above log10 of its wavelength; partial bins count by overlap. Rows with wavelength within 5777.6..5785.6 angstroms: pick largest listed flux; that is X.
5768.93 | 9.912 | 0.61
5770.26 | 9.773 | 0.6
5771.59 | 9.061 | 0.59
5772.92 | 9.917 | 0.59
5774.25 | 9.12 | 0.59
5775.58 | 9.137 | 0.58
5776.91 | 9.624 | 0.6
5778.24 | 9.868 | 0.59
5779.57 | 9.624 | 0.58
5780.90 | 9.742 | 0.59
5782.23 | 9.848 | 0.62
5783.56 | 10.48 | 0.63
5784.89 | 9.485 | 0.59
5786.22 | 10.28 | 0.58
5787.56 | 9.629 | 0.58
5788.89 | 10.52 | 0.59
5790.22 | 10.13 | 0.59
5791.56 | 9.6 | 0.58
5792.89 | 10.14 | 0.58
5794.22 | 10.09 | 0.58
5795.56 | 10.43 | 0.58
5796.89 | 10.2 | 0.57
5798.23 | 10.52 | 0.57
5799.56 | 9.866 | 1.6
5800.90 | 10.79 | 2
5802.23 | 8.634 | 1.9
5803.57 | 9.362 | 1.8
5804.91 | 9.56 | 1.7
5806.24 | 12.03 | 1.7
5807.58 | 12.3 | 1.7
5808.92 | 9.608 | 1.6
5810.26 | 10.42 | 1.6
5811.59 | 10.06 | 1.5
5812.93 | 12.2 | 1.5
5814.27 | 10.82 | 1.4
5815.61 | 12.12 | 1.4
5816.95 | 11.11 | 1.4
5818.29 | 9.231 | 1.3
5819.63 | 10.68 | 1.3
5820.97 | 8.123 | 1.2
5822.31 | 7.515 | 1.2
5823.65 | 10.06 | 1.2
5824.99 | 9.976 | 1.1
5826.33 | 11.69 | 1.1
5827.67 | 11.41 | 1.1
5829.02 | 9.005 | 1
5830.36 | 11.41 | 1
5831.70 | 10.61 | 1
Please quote 10.48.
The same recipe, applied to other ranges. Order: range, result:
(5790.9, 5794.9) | 10.14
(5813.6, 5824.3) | 12.12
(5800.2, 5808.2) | 12.3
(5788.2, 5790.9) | 10.52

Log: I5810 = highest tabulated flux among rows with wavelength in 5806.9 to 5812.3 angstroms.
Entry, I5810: 12.3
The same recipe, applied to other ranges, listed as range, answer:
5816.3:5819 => 11.11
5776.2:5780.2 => 9.868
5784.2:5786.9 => 10.28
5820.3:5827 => 11.69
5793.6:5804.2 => 10.79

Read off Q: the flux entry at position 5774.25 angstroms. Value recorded 9.12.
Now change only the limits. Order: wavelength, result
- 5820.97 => 8.123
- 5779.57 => 9.624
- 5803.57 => 9.362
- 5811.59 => 10.06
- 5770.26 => 9.773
